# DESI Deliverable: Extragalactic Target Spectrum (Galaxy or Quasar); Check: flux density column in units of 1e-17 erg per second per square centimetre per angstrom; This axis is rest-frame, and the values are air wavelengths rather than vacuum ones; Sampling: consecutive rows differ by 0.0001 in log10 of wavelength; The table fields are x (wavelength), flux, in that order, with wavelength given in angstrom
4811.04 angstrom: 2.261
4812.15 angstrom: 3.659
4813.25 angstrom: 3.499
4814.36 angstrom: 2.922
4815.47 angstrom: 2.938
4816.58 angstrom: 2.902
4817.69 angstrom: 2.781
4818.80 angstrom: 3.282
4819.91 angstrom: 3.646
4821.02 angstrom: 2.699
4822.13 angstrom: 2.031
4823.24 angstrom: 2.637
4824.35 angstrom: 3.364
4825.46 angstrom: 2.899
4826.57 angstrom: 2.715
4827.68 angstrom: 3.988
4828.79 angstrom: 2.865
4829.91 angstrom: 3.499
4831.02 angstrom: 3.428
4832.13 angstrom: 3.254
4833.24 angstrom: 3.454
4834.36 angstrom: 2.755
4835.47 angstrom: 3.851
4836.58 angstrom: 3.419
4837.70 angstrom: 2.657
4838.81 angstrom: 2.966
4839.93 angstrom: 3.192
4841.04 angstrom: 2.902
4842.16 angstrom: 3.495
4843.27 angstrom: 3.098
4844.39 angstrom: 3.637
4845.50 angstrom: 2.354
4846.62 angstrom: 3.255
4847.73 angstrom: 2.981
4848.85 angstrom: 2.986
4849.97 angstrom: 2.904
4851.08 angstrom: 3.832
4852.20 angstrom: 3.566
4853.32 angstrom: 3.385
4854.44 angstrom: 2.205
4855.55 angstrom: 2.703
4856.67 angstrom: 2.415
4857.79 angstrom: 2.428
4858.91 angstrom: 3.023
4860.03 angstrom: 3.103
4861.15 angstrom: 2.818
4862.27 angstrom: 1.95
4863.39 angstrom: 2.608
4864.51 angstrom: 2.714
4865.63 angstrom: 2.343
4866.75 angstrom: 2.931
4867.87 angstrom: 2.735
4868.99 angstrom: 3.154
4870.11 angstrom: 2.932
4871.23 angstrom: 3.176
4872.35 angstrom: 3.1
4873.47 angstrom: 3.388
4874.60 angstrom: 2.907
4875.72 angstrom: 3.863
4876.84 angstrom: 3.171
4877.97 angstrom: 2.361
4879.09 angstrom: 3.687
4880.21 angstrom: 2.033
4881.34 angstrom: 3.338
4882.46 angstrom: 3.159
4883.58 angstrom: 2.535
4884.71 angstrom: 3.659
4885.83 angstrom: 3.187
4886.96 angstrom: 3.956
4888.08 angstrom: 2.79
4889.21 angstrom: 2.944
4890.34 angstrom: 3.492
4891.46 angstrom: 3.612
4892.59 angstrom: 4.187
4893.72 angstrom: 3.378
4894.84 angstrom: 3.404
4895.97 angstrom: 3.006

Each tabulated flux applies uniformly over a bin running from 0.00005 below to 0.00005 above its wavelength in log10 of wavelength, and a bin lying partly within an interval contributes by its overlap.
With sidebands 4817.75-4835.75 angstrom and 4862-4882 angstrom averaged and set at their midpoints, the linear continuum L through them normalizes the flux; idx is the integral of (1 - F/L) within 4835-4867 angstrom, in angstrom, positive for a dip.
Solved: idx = 0.7 angstrom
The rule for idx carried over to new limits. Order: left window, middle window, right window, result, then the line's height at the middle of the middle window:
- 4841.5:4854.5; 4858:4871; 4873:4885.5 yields 1.56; 3.13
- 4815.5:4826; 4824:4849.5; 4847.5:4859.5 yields -2.10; 2.93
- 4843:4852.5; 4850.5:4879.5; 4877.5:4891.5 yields 1.94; 3.15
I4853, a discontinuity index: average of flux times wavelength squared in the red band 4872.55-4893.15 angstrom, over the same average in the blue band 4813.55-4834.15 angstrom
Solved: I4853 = 1.08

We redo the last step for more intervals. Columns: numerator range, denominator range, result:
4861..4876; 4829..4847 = 0.92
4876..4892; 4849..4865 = 1.12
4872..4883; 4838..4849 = 1.02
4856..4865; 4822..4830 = 0.88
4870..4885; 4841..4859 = 1.04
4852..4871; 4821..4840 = 0.90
